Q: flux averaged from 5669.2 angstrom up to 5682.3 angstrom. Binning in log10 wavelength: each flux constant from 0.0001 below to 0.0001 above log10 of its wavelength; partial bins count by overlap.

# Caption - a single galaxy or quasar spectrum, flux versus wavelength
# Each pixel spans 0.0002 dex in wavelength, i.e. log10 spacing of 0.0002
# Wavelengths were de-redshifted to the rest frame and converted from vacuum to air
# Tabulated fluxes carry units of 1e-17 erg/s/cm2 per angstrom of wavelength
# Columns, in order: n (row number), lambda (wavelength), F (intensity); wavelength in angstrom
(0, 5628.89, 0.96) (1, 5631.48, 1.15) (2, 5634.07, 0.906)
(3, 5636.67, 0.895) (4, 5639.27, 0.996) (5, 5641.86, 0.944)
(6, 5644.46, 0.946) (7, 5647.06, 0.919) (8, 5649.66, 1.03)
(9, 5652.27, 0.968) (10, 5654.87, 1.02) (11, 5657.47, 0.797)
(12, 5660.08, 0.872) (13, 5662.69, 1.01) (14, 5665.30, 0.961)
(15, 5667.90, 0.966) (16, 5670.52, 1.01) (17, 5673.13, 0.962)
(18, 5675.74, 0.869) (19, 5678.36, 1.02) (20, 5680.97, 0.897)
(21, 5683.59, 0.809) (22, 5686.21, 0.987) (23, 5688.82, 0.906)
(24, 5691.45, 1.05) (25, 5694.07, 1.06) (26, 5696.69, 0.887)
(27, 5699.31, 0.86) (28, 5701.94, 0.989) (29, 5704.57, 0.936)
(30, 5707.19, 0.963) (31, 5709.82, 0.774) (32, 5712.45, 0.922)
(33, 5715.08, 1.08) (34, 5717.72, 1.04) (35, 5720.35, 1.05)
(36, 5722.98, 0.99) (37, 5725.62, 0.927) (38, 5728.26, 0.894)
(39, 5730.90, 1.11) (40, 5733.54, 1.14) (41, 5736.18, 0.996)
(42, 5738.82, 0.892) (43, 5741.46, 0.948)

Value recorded 0.951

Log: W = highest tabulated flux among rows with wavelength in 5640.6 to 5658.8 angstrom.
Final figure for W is 1.03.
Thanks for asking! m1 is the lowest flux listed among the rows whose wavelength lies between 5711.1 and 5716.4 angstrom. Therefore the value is 0.922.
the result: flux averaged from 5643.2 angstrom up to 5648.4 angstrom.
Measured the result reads 0.933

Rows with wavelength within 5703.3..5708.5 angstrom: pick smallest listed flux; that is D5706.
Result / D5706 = 0.936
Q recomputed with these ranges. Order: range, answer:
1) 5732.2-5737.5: 1.07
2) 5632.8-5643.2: 0.935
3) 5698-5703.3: 0.923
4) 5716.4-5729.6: 0.98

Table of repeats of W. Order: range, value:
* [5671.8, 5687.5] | 1.02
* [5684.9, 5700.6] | 1.06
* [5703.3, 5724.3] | 1.08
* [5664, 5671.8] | 1.01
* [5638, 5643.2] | 0.996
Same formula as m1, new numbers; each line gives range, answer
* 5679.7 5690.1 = 0.809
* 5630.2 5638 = 0.895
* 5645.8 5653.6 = 0.919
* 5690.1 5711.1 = 0.774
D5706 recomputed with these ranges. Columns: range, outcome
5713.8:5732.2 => 0.894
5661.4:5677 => 0.869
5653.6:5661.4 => 0.797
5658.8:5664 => 0.872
